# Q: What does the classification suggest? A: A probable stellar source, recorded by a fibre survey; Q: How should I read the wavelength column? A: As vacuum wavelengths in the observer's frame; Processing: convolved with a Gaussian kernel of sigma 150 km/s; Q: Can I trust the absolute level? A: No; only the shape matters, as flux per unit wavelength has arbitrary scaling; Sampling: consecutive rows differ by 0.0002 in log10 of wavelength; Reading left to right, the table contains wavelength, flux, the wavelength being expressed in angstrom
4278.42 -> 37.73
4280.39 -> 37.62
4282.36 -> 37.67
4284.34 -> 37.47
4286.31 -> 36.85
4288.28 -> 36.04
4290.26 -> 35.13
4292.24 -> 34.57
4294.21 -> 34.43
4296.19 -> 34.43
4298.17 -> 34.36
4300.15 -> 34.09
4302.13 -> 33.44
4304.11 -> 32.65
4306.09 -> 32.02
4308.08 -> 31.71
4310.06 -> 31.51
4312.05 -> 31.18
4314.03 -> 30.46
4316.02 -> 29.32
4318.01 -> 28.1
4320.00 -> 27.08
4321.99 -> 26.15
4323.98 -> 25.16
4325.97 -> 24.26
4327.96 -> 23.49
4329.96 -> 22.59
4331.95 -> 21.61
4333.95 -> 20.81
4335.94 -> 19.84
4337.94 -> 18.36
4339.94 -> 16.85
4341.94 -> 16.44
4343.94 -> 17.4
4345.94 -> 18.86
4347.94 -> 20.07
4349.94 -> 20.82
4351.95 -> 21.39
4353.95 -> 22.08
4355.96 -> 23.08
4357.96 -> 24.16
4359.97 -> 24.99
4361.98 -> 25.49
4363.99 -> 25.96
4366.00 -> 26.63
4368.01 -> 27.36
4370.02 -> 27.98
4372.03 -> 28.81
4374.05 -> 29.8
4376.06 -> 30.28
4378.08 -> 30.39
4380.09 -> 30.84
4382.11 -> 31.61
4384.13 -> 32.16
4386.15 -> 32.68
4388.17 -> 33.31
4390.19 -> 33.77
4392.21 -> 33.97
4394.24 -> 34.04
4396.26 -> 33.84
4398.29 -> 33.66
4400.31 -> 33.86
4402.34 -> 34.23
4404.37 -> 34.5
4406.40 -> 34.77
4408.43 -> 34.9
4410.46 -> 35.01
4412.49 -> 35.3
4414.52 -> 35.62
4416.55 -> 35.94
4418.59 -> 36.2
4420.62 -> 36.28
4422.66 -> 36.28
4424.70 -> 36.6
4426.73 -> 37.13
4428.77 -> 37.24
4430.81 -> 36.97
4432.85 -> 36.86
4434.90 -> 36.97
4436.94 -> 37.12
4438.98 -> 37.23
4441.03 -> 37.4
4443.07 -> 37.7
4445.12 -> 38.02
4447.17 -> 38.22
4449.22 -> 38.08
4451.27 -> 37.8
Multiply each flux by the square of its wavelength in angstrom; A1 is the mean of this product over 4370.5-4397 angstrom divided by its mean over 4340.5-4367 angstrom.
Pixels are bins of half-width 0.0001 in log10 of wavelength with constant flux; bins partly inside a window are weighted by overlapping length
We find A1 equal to 1.47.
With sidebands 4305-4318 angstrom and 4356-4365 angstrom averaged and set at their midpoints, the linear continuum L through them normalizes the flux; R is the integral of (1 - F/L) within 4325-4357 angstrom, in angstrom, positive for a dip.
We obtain 7.9 angstrom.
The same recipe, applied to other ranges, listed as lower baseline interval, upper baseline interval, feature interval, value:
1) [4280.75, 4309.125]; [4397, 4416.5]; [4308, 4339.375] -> 8.4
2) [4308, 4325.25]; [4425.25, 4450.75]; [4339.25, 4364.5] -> 8.1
